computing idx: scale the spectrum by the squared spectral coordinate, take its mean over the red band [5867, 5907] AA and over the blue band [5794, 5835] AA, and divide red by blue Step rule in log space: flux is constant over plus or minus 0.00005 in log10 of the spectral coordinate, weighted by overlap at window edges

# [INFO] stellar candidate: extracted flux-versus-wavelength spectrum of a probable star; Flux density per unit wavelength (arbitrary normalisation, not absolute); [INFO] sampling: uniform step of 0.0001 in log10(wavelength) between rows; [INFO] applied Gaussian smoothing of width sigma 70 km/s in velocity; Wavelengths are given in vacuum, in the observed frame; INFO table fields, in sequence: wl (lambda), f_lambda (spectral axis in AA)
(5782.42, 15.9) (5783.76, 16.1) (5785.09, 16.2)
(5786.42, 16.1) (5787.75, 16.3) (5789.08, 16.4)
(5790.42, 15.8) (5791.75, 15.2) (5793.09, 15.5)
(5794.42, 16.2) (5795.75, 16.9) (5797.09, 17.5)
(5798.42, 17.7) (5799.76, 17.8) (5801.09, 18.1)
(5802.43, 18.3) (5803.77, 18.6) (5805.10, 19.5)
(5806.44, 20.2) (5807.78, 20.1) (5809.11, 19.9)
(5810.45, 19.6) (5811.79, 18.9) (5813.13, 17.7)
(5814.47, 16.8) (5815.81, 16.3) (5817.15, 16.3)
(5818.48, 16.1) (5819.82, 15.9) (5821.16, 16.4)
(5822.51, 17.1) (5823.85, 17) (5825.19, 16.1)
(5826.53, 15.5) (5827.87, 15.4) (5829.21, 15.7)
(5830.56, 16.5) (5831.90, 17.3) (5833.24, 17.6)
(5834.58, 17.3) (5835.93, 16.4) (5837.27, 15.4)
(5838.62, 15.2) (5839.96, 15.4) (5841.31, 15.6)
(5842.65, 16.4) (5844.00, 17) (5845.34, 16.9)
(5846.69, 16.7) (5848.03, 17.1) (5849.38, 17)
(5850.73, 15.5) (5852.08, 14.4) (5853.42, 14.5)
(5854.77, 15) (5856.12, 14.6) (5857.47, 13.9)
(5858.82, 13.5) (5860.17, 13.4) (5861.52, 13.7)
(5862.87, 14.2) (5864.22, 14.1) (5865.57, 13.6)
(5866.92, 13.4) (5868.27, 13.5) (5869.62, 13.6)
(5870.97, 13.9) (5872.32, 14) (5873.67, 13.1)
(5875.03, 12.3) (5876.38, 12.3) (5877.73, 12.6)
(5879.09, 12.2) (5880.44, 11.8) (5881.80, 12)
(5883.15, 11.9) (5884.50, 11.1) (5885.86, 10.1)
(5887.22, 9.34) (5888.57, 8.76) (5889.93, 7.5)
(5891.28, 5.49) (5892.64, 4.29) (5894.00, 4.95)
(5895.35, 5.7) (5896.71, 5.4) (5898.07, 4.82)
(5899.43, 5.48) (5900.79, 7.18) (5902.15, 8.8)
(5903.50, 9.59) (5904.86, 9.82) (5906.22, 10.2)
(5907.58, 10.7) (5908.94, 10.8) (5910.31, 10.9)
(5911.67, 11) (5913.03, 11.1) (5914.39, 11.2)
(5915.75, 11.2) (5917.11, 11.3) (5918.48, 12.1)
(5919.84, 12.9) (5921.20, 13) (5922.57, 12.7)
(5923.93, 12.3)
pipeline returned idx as 0.57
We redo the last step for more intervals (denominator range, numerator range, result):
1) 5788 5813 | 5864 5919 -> 0.59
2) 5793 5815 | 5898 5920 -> 0.57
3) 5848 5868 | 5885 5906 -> 0.51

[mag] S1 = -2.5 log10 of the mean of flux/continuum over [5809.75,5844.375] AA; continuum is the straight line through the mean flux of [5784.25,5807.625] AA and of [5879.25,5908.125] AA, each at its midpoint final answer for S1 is -0.15 mag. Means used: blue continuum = 17.3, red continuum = 8.39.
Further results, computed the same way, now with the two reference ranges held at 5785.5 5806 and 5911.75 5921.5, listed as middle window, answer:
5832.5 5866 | -0.047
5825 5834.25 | -0.053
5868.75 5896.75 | 0.287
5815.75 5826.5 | -0.026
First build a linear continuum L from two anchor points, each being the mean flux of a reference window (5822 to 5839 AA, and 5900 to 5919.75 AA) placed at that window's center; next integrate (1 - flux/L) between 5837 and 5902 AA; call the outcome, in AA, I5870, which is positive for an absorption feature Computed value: 7.1 AA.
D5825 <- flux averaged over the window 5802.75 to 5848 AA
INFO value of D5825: 17.1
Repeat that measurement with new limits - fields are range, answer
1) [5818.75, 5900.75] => 13.2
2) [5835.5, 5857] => 15.8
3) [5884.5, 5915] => 8.38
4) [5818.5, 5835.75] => 16.5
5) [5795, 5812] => 18.7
